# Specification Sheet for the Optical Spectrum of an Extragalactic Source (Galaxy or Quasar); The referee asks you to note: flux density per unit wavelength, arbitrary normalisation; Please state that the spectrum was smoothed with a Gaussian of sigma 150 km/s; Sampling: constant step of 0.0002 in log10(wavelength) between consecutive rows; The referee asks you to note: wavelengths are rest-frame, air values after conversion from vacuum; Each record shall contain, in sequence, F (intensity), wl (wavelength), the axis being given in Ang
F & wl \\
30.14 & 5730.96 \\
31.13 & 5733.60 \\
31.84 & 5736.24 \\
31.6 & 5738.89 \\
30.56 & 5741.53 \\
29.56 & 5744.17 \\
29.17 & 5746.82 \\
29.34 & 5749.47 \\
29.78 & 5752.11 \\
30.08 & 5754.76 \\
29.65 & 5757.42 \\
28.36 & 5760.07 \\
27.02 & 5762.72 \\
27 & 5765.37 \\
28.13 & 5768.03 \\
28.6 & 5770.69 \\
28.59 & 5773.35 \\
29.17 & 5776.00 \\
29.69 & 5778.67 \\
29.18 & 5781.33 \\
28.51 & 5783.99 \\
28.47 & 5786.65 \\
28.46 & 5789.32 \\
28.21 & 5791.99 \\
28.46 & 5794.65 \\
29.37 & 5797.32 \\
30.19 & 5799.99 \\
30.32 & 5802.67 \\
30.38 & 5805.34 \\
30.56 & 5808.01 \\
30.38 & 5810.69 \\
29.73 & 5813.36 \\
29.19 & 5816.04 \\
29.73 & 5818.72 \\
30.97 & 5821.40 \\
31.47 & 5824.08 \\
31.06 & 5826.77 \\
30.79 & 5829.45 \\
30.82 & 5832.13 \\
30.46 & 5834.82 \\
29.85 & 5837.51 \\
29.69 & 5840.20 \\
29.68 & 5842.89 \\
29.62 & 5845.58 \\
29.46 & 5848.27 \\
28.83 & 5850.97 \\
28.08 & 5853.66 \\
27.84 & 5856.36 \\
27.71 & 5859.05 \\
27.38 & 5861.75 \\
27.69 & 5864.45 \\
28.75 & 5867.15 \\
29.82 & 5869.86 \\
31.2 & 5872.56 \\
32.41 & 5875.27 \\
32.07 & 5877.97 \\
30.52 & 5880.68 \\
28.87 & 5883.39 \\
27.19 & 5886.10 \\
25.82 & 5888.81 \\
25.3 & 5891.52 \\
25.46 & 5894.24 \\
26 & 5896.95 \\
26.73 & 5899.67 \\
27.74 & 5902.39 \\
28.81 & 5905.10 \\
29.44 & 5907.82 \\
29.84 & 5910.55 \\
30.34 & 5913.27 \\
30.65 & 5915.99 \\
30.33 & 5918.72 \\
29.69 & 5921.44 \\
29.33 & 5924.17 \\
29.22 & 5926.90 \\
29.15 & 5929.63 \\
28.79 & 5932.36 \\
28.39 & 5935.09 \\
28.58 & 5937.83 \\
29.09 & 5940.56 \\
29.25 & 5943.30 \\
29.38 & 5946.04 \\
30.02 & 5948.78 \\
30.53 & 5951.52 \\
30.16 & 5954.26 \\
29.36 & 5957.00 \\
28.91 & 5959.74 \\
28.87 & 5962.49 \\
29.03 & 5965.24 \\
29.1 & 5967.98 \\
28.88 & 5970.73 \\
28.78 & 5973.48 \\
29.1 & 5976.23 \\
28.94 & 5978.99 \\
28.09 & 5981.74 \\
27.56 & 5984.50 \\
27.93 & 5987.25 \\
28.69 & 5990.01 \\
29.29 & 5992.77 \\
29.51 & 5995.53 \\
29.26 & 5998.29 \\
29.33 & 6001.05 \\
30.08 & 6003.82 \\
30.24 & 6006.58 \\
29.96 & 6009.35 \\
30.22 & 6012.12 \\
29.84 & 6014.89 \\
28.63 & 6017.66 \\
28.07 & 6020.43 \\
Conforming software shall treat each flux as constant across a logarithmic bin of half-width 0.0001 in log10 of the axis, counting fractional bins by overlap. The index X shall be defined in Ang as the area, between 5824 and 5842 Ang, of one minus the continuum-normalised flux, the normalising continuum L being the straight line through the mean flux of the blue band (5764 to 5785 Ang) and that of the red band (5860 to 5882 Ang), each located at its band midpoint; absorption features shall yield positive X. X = -0.7 Ang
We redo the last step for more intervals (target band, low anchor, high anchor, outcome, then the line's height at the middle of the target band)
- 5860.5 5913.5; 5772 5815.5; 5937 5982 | 1.35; 29.3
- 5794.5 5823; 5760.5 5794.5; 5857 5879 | -1.19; 28.8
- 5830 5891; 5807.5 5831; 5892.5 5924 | 0.76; 29.6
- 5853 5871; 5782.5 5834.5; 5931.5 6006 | 0.87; 29.6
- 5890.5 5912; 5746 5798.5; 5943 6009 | 1.16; 29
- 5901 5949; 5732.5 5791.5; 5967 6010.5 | -0.36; 29.1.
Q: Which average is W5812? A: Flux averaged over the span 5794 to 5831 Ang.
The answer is 30.2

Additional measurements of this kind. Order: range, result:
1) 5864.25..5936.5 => 28.9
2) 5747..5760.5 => 29.5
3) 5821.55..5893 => 29.3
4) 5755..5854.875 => 29.4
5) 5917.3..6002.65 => 29.1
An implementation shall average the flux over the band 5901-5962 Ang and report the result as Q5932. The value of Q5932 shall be 29.4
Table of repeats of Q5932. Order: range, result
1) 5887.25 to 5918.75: 27.9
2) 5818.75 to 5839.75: 30.7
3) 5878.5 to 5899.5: 27.2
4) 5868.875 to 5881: 31.3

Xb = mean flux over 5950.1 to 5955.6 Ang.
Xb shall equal 30.4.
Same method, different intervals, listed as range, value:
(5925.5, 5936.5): 28.9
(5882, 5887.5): 28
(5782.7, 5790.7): 28.5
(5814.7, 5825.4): 30.3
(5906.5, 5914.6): 29.9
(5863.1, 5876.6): 30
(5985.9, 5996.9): 28.9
